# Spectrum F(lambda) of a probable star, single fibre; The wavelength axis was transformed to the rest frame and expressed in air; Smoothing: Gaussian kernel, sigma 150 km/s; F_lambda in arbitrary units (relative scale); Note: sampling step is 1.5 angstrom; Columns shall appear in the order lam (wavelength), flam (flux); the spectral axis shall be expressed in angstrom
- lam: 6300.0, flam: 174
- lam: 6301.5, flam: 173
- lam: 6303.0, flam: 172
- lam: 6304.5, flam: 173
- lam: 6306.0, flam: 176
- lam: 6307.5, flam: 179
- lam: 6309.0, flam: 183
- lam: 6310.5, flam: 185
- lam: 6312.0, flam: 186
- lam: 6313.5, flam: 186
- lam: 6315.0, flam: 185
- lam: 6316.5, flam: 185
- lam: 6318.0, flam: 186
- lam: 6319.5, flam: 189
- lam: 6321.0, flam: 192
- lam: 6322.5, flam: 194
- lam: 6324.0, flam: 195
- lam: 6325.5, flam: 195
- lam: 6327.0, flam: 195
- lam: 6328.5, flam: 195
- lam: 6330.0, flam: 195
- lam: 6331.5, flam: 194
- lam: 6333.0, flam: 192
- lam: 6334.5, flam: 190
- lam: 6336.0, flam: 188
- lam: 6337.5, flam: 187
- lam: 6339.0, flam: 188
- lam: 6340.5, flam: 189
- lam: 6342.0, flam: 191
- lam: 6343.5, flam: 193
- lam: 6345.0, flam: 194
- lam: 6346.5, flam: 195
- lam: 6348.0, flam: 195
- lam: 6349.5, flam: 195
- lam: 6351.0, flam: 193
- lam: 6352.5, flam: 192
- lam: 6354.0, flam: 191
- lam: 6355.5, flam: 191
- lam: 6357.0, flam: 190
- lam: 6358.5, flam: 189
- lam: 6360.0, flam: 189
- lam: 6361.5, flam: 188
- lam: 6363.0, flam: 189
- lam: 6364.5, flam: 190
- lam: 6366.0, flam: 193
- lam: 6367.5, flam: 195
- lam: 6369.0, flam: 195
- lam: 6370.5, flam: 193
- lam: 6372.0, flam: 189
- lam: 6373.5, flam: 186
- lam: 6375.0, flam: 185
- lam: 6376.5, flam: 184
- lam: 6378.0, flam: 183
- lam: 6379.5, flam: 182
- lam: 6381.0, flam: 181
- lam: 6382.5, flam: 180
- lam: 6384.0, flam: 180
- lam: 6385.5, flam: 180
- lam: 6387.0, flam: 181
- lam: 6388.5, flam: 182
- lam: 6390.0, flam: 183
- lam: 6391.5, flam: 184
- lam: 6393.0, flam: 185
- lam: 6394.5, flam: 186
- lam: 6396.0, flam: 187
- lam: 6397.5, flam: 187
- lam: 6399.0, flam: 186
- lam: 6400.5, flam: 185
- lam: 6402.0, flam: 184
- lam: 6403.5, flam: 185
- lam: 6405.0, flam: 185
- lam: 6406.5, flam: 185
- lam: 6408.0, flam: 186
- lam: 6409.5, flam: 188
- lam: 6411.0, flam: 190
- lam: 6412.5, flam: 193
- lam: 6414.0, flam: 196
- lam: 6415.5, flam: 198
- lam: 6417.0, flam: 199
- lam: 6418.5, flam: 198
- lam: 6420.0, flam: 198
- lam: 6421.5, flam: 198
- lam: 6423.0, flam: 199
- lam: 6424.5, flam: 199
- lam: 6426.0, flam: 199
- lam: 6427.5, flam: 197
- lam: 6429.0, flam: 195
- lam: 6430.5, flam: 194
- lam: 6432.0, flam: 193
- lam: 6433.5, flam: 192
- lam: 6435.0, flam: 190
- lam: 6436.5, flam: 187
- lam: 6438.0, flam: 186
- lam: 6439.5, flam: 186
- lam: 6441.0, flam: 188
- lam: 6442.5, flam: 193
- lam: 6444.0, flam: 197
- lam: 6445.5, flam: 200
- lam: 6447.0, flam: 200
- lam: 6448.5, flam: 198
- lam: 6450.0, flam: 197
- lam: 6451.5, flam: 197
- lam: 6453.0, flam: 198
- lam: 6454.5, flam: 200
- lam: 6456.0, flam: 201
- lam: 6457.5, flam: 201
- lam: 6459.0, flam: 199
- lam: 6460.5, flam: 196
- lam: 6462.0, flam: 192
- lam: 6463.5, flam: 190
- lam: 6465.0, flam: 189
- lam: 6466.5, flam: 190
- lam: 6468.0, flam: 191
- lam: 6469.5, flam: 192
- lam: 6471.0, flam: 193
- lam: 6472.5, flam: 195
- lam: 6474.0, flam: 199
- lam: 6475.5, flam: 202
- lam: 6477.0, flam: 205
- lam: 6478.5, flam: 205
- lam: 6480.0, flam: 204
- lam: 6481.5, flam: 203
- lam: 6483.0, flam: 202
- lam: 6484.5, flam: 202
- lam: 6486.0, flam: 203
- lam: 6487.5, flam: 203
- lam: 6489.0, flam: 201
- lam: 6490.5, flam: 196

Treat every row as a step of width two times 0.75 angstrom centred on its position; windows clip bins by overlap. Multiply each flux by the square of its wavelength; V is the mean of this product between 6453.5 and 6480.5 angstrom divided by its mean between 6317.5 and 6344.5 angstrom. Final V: 1.07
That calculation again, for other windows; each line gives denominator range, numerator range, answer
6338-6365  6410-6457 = 1.05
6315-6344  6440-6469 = 1.06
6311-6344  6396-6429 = 1.04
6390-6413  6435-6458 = 1.06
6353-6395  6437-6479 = 1.08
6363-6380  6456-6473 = 1.06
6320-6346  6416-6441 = 1.04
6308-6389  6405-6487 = 1.07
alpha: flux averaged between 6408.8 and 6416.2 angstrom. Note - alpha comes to 193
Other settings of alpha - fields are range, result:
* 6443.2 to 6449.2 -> 199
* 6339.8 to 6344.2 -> 191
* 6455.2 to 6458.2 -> 201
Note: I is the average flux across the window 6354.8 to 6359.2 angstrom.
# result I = 190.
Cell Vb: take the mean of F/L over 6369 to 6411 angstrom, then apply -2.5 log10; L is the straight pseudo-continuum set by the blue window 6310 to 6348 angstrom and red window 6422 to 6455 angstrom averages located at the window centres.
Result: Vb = 0.05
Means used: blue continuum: 191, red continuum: 195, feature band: 185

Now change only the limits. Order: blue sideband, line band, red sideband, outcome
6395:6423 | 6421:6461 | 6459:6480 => -0.012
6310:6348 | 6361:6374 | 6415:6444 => 0.006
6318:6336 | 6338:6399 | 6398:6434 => 0.026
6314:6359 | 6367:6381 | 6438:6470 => 0.029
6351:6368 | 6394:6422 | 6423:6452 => 0.015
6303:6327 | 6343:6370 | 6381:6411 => -0.041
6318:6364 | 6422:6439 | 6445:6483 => 0.013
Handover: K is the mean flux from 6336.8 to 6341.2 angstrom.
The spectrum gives 188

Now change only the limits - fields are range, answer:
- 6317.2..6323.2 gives 190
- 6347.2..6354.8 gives 193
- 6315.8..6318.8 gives 186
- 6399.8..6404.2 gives 185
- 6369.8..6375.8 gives 188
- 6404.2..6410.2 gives 186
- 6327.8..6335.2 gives 193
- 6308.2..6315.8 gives 185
